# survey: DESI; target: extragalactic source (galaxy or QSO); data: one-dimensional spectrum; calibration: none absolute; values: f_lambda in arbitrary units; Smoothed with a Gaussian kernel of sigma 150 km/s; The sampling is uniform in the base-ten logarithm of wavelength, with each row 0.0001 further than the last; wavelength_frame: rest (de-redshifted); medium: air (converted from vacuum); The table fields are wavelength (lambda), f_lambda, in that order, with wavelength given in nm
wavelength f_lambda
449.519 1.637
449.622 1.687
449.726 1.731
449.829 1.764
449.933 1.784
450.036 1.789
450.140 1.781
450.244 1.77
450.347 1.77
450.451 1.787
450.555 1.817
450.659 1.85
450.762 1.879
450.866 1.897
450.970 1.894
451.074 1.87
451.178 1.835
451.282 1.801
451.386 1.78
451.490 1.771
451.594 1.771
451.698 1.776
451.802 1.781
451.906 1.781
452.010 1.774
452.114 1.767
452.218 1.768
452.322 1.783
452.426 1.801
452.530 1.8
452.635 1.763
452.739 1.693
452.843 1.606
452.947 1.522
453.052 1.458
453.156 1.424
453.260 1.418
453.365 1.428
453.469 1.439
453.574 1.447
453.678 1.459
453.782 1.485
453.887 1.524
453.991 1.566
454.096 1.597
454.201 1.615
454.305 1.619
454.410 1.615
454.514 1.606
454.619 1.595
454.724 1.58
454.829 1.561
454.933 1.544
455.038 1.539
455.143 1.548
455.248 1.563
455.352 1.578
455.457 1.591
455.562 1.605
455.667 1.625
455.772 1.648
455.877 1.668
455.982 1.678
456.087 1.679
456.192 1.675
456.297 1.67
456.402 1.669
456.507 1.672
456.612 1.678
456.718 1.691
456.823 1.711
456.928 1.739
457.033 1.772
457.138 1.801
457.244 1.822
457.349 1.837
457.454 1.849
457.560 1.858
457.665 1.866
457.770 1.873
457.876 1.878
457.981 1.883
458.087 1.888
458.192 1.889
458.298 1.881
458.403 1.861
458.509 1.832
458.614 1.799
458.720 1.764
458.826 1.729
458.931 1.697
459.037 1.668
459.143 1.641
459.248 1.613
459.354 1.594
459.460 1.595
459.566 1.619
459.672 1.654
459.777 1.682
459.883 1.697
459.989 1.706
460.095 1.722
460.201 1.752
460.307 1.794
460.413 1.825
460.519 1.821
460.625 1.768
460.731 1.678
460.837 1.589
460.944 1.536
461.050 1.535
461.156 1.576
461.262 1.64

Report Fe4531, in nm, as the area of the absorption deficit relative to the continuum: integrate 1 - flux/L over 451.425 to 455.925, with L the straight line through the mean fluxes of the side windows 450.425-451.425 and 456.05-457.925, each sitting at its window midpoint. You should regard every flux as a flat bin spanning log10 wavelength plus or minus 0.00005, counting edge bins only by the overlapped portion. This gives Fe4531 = 0.47 nm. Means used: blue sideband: 1.84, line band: 1.62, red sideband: 1.76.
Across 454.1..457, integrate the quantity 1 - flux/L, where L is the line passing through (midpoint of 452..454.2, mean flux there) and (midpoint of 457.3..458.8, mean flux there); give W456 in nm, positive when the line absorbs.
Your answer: 0.16 nm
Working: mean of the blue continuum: 1.59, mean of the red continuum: 1.85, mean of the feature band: 1.63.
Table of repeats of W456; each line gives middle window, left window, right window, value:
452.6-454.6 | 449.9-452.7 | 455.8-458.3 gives 0.28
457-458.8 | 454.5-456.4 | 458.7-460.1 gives -0.22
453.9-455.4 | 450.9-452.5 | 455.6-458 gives 0.16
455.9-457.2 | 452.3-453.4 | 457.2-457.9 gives 0.07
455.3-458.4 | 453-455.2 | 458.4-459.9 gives -0.25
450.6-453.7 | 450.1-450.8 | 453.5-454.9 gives -0.01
